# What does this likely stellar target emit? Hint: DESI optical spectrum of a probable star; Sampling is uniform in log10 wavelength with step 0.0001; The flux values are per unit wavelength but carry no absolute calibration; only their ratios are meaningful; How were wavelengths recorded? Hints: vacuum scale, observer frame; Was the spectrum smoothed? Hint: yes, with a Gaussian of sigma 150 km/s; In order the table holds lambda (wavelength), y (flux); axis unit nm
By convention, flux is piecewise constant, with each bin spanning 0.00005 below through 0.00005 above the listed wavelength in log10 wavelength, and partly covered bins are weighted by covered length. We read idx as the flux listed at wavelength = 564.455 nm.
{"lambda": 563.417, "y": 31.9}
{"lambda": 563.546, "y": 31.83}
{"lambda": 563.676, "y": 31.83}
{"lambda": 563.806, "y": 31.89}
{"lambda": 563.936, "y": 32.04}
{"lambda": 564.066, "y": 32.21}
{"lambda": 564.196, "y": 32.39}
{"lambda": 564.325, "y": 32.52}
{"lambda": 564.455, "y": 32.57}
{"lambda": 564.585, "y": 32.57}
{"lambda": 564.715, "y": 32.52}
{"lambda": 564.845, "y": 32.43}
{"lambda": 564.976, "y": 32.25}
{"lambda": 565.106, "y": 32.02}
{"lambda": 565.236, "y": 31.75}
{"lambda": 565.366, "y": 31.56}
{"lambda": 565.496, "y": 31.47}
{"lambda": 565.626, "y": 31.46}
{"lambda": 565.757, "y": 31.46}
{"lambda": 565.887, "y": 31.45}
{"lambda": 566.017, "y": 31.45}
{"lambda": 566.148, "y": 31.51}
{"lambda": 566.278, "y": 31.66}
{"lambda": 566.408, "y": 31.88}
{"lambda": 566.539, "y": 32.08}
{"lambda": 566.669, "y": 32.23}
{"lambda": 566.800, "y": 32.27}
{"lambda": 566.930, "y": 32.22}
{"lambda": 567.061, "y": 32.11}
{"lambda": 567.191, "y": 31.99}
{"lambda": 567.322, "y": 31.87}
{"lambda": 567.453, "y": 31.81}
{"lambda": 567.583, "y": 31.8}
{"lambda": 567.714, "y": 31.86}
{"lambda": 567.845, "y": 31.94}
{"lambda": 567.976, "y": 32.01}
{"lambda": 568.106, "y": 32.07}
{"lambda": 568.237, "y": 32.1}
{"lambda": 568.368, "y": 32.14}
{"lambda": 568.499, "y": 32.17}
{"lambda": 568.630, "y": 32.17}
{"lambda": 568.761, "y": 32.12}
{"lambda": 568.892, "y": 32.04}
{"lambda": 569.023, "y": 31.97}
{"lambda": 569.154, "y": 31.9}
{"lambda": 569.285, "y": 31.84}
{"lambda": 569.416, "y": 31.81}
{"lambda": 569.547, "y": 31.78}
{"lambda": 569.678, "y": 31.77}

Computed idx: 32.57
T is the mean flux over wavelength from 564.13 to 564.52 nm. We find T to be 32.6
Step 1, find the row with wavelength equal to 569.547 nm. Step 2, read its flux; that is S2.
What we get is 31.78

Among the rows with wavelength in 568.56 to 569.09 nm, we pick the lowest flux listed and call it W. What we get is 31.97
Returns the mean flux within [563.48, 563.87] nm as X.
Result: 31.9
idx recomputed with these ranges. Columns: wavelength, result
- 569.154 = 31.9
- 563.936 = 32.04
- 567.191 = 31.99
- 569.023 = 31.97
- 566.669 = 32.23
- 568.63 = 32.17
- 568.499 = 32.17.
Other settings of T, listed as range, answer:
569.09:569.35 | 31.9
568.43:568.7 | 32.1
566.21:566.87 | 32.1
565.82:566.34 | 31.5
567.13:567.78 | 31.8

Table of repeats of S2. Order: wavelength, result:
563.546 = 31.83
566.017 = 31.45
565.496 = 31.47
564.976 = 32.25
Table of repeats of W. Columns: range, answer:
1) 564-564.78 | 32.21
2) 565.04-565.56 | 31.47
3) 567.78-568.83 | 31.94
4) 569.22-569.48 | 31.81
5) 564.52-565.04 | 32.25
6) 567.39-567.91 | 31.8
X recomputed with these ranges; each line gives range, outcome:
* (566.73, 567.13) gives 32.2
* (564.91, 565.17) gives 32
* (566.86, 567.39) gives 32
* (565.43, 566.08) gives 31.5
